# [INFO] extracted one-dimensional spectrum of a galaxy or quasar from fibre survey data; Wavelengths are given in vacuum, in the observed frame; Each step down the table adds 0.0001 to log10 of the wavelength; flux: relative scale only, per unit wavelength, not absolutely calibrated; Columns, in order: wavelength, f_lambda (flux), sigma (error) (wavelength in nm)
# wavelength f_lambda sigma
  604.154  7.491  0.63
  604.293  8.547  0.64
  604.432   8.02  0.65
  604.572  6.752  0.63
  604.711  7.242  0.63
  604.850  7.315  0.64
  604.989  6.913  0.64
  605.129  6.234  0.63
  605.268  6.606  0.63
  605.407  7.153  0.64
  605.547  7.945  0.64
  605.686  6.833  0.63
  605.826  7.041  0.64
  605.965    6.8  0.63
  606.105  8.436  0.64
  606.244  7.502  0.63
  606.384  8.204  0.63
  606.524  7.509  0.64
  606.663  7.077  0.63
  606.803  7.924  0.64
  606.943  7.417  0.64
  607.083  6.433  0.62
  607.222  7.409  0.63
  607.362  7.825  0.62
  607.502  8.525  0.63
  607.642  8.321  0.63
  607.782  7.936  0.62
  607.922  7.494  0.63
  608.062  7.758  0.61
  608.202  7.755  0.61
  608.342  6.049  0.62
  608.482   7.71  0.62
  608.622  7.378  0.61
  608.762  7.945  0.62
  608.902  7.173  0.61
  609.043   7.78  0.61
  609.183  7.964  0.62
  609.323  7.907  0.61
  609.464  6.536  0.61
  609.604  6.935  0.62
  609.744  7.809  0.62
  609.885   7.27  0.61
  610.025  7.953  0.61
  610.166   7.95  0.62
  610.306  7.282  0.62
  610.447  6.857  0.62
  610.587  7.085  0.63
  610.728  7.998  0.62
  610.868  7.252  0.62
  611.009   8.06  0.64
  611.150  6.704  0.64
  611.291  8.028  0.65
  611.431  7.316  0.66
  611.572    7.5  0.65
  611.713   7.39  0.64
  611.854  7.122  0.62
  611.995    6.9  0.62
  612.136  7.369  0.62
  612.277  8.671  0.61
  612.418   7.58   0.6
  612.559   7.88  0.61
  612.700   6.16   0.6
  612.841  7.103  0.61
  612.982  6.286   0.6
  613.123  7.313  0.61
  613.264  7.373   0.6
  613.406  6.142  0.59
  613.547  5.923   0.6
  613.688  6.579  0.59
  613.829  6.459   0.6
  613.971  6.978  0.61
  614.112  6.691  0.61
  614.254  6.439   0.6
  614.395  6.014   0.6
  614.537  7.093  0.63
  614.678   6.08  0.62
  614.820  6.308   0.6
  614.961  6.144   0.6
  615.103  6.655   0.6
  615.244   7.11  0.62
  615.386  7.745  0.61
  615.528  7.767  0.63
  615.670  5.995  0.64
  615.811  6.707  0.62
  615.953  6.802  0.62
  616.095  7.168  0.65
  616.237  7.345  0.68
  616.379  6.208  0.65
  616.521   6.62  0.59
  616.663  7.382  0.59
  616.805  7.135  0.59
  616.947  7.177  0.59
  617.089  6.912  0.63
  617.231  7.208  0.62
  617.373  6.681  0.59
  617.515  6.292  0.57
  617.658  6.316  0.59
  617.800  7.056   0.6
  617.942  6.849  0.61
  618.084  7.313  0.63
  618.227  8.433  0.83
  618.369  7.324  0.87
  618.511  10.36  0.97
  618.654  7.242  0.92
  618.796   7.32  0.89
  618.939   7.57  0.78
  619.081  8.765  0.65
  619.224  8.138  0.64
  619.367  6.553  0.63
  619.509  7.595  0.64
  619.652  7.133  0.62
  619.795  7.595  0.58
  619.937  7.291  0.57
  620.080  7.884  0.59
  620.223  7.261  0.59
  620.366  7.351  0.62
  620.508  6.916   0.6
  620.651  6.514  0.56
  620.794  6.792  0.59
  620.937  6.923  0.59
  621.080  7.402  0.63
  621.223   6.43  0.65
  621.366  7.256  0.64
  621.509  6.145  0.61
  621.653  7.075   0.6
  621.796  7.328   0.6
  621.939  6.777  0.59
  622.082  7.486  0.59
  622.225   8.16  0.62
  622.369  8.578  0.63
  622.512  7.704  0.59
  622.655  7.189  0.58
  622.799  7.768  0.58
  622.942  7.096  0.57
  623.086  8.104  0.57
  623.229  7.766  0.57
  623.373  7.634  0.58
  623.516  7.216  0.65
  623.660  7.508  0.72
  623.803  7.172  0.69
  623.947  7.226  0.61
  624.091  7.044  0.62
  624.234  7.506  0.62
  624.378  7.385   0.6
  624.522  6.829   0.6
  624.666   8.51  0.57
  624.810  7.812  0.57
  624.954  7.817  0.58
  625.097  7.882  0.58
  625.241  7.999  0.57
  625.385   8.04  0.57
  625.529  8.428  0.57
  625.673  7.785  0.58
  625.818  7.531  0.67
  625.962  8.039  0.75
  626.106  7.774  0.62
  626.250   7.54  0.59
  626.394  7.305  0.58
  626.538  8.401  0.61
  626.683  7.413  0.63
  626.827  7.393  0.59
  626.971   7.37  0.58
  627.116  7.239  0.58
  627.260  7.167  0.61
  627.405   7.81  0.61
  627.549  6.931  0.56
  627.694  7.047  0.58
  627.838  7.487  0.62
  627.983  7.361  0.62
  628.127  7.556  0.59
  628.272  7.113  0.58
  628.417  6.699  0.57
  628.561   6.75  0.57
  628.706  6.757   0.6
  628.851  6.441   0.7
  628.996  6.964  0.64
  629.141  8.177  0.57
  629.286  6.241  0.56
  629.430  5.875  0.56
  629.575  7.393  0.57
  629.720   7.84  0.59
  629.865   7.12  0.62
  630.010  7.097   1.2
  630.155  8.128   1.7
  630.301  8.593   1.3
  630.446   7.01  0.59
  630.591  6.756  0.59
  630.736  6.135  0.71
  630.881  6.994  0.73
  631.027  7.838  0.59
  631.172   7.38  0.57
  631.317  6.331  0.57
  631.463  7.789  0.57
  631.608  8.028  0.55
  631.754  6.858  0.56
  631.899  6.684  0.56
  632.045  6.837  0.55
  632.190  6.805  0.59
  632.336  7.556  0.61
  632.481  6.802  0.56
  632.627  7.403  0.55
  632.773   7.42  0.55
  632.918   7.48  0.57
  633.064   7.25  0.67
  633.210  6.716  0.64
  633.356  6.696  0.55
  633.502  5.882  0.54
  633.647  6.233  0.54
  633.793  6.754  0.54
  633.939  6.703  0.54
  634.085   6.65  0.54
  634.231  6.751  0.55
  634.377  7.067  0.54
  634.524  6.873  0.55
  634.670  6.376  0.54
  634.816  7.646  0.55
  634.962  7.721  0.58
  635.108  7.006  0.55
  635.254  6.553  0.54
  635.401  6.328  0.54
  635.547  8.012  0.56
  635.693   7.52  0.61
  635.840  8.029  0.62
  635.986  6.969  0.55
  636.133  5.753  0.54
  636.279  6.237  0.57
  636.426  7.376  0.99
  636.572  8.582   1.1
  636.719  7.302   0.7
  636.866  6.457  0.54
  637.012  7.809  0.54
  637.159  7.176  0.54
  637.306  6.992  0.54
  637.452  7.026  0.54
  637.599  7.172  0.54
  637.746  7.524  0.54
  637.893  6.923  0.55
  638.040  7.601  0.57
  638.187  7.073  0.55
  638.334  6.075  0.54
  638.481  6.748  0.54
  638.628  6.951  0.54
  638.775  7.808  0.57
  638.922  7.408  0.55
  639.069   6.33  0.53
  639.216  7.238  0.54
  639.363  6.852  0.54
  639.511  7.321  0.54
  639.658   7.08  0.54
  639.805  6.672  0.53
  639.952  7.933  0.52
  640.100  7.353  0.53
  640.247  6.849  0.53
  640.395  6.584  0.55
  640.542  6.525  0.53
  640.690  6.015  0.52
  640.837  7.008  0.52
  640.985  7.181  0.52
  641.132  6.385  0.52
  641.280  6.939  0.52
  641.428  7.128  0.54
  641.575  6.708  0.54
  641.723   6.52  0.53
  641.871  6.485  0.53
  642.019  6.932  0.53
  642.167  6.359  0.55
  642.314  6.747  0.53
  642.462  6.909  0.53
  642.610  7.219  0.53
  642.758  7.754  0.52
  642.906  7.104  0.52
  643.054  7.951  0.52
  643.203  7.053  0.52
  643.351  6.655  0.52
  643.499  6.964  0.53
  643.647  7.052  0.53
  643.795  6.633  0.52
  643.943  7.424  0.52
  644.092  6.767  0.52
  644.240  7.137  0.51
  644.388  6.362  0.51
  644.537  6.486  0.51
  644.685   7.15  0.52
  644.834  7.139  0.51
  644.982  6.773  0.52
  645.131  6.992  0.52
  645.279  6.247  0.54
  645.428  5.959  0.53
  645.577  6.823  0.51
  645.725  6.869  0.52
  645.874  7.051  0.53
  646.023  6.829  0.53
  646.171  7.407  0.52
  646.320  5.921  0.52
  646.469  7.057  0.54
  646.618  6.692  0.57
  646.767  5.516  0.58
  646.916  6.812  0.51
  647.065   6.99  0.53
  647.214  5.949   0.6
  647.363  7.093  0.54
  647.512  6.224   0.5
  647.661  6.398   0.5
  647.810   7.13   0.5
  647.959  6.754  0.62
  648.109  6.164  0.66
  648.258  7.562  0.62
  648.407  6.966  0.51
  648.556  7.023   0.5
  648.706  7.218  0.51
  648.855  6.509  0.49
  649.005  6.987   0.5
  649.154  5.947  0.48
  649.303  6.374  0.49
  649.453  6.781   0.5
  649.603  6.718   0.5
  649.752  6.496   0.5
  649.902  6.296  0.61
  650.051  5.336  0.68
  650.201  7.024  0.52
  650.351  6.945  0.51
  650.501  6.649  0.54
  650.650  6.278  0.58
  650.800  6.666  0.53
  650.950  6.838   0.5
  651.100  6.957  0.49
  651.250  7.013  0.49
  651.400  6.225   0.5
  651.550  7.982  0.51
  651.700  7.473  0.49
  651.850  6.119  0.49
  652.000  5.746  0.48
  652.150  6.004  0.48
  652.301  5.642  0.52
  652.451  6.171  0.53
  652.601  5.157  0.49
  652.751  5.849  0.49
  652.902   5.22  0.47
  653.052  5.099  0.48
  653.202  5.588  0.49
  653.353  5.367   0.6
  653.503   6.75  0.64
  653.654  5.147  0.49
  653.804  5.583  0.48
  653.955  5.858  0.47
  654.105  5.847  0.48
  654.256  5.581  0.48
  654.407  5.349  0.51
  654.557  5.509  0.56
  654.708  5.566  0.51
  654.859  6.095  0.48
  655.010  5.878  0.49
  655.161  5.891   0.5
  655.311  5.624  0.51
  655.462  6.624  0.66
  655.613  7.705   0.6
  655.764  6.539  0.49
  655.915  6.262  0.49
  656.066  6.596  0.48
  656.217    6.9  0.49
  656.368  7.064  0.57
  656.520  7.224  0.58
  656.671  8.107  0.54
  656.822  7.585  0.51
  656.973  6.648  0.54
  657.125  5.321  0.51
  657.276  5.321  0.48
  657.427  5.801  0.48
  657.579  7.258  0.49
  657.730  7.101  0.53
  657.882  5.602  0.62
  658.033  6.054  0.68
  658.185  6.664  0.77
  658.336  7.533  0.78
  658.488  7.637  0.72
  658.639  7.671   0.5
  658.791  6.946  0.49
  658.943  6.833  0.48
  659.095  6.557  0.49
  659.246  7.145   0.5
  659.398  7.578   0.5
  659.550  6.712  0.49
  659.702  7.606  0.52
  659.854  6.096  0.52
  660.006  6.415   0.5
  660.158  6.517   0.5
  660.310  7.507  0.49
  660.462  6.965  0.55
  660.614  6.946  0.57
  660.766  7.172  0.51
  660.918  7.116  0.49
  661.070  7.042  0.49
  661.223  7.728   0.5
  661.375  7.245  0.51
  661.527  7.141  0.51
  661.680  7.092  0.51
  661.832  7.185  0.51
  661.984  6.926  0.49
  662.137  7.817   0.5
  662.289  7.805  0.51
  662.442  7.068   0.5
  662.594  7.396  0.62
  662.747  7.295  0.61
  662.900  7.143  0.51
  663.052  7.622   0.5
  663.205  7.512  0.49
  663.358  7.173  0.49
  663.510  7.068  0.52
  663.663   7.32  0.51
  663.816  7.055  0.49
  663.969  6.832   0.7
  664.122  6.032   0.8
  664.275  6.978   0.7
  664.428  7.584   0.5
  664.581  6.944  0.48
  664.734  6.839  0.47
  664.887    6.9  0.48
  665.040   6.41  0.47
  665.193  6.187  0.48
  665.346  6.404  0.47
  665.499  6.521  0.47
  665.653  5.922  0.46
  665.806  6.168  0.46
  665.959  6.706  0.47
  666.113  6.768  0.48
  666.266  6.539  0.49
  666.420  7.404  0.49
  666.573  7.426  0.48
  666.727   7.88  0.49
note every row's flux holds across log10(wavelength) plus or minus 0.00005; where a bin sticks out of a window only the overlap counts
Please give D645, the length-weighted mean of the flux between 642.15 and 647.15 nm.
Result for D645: 6.85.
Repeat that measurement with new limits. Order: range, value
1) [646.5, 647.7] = 6.48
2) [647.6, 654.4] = 6.33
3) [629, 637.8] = 7.09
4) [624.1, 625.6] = 7.79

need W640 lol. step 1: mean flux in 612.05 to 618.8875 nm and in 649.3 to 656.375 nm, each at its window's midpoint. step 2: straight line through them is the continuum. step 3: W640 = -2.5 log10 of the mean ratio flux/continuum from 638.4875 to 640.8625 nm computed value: -0.08 mag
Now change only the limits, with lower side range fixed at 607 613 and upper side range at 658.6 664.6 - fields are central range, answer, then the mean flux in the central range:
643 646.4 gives 0.06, 6.85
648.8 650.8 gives 0.11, 6.49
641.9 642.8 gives 0.05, 6.94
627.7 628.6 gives 0.02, 7.17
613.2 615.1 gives 0.15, 6.48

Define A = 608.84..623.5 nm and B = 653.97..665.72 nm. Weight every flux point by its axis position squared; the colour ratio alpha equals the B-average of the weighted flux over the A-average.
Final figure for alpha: 1.08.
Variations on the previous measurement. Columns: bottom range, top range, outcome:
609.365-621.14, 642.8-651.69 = 1.05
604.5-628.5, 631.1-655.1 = 1.00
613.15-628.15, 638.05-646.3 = 1.02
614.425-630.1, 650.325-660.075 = 0.97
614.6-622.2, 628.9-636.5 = 1.03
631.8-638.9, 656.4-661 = 1.05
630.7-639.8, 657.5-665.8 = 1.08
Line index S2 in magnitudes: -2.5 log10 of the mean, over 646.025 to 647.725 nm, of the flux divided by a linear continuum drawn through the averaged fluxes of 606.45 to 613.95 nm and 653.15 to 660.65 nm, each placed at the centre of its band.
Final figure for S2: 0.02 mag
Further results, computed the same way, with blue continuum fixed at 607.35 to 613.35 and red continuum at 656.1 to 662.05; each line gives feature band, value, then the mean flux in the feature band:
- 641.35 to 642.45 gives 0.06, 6.71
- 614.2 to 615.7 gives 0.11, 6.69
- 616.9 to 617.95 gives 0.09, 6.8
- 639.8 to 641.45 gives 0.04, 6.88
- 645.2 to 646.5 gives 0.06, 6.68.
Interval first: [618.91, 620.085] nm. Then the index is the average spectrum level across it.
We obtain 7.6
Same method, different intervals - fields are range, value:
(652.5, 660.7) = 6.41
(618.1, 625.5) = 7.51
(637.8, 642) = 6.92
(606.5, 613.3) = 7.45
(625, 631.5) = 7.35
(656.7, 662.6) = 6.95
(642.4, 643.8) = 7.15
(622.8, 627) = 7.65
